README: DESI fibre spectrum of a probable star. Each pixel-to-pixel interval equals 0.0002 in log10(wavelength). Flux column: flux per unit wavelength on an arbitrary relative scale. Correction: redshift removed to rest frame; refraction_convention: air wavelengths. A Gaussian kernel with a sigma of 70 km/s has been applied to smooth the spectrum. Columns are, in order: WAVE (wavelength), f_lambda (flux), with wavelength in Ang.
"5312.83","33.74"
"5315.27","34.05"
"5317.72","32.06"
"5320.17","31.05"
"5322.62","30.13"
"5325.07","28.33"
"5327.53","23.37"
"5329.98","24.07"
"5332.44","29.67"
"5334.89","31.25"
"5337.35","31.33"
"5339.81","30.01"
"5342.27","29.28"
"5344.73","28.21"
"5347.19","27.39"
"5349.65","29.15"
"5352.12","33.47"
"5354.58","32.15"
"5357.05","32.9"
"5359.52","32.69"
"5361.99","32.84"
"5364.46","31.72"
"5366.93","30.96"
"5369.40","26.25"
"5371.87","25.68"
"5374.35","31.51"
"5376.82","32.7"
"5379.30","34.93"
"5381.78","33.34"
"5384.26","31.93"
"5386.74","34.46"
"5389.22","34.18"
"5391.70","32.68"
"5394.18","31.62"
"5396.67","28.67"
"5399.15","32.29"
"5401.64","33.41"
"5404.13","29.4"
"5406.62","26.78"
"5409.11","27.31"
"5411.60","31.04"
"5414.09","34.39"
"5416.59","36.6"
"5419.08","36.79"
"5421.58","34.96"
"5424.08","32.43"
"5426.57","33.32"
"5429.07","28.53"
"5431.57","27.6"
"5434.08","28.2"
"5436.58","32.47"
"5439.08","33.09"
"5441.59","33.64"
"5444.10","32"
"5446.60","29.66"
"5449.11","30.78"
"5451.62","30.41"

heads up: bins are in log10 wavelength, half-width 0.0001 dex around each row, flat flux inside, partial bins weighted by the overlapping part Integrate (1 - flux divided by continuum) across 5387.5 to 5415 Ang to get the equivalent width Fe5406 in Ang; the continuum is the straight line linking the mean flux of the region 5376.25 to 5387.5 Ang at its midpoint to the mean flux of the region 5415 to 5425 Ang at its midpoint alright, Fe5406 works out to 2.6 Ang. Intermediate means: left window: 33.5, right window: 35.2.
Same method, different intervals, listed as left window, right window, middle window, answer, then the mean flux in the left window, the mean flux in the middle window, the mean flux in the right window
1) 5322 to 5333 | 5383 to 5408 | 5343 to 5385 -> -2.43 Ang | 26.8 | 31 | 31.5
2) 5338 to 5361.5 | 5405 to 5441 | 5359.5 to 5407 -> -0.48 Ang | 30.7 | 31.5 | 31.7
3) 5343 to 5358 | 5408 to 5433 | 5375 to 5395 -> -1.18 Ang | 30.5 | 33.2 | 32.3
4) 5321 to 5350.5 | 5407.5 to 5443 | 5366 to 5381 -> -0.18 Ang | 28.5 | 30.4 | 32.1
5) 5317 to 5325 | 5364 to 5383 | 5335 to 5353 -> 0.51 Ang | 30.6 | 29.8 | 30.9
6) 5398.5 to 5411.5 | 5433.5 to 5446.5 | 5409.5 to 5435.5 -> -1.17 Ang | 29.8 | 32.2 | 31.9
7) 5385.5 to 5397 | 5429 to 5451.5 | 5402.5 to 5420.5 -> 0.00 Ang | 32.6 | 31.8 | 30.8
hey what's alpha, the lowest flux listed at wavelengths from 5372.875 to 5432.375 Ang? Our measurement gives 26.78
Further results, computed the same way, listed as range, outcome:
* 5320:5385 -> 23.37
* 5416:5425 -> 32.43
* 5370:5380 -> 25.68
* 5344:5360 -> 27.39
